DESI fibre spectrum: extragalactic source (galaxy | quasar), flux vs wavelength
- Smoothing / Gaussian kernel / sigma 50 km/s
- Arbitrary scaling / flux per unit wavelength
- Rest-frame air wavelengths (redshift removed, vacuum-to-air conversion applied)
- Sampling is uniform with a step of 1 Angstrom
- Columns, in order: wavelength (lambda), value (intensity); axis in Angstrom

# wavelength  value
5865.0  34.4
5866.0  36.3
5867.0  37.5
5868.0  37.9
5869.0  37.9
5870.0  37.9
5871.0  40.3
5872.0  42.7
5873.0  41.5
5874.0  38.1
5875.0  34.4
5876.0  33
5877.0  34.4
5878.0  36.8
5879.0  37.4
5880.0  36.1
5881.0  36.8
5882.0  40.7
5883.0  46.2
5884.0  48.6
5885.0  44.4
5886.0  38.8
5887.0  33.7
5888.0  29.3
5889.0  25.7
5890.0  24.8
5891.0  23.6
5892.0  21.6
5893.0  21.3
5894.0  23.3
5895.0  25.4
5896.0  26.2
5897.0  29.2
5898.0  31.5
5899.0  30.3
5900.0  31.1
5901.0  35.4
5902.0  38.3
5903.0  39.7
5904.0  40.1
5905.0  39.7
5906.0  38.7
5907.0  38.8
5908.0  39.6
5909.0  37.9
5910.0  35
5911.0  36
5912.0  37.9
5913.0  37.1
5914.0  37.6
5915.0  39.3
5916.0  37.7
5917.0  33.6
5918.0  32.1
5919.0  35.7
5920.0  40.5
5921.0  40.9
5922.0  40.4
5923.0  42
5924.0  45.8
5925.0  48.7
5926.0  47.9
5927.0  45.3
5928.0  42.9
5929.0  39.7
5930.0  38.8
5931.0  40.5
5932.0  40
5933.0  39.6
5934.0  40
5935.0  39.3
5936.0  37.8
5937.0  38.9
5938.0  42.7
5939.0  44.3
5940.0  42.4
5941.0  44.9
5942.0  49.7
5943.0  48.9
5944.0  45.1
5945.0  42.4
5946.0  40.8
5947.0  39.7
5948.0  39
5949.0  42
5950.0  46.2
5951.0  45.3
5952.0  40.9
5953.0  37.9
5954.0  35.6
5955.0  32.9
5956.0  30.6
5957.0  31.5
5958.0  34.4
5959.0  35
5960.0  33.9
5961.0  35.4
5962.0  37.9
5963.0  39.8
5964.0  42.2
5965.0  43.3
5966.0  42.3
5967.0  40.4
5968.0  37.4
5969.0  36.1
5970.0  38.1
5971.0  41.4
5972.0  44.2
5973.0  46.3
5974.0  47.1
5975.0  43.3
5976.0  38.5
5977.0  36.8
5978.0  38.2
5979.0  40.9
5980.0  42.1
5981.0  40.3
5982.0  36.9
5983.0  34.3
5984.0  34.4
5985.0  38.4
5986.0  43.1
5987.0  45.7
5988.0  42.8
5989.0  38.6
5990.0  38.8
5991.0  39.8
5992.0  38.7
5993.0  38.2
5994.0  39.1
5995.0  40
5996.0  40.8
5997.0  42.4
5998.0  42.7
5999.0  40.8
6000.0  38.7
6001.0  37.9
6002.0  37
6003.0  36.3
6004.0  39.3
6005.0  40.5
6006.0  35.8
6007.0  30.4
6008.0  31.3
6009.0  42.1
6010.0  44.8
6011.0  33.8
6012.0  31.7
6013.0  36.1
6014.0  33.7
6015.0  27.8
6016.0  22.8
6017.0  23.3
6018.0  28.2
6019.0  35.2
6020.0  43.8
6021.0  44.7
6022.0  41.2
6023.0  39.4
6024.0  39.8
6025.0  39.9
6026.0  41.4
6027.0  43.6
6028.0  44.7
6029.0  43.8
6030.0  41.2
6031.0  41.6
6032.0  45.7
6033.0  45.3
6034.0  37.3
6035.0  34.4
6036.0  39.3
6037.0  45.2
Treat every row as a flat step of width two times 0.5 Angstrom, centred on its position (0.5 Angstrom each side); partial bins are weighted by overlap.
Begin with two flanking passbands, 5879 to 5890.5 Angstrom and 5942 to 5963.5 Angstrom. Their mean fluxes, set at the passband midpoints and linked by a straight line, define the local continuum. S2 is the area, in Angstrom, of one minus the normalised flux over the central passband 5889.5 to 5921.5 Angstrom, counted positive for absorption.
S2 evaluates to 3.3 Angstrom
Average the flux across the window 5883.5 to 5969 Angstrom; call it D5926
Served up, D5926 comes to 37.8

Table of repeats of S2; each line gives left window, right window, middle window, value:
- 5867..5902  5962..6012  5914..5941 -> -3.2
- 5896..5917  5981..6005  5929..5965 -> -2.2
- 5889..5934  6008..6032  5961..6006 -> -3.4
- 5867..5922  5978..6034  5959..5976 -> -1.3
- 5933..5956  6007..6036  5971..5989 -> -0.5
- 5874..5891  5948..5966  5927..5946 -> -2.4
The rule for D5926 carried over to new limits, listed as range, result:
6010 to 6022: 33.7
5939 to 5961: 40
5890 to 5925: 34.9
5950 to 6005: 39.2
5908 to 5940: 39.9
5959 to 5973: 39.5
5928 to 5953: 42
